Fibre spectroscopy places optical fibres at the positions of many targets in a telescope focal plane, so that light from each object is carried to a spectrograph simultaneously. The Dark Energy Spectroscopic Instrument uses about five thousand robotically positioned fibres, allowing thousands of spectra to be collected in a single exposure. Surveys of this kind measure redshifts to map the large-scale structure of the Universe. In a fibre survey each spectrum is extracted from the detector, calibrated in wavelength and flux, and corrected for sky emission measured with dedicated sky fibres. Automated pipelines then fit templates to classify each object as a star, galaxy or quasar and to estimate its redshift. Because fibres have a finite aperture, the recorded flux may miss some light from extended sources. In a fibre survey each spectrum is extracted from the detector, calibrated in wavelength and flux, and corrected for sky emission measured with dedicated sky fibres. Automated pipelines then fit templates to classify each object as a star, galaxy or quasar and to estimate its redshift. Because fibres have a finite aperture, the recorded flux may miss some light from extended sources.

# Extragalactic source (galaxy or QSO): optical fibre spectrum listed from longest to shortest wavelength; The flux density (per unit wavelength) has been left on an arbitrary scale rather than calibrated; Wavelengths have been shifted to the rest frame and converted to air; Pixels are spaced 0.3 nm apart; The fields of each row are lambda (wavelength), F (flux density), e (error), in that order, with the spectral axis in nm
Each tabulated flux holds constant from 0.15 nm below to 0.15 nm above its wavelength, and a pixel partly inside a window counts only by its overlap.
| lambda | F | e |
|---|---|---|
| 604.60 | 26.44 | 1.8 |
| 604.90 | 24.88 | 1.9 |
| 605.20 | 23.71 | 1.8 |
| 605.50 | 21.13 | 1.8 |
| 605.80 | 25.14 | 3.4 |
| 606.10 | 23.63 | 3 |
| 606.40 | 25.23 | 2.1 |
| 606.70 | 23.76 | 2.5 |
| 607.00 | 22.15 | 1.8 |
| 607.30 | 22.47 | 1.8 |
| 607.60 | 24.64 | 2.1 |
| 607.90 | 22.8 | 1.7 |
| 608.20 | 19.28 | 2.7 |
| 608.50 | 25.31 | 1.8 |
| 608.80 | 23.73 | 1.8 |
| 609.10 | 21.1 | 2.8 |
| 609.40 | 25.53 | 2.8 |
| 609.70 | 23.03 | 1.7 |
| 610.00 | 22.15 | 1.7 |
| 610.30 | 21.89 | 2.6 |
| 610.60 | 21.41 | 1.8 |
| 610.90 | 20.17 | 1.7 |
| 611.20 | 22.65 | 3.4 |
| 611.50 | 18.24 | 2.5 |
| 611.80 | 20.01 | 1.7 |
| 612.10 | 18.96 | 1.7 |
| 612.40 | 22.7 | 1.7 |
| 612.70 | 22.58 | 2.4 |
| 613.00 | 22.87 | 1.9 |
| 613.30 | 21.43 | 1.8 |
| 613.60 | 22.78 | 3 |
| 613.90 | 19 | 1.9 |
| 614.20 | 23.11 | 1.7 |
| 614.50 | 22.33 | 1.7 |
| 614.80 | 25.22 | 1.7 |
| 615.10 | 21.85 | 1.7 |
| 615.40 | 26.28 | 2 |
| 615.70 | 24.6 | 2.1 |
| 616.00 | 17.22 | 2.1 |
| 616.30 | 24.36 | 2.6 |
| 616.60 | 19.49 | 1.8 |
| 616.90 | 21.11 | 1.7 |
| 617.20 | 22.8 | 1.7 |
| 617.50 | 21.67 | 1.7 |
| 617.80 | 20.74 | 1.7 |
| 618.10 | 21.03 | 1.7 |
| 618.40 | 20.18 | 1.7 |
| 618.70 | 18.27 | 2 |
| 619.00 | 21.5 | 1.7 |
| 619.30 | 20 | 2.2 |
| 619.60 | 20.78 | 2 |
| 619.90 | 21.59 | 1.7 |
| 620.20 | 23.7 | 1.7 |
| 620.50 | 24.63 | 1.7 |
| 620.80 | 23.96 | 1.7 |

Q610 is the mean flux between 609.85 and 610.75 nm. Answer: 21.8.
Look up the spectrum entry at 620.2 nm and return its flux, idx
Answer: 23.7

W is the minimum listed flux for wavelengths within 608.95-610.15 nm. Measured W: 21.1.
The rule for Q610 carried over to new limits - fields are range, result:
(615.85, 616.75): 20.4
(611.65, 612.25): 19.5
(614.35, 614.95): 23.8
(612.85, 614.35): 21.8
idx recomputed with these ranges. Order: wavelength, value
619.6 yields 20.78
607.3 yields 22.47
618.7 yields 18.27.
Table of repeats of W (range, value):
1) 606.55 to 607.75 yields 22.15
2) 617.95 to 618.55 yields 20.18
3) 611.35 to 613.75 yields 18.24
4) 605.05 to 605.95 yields 21.13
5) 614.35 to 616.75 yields 17.22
